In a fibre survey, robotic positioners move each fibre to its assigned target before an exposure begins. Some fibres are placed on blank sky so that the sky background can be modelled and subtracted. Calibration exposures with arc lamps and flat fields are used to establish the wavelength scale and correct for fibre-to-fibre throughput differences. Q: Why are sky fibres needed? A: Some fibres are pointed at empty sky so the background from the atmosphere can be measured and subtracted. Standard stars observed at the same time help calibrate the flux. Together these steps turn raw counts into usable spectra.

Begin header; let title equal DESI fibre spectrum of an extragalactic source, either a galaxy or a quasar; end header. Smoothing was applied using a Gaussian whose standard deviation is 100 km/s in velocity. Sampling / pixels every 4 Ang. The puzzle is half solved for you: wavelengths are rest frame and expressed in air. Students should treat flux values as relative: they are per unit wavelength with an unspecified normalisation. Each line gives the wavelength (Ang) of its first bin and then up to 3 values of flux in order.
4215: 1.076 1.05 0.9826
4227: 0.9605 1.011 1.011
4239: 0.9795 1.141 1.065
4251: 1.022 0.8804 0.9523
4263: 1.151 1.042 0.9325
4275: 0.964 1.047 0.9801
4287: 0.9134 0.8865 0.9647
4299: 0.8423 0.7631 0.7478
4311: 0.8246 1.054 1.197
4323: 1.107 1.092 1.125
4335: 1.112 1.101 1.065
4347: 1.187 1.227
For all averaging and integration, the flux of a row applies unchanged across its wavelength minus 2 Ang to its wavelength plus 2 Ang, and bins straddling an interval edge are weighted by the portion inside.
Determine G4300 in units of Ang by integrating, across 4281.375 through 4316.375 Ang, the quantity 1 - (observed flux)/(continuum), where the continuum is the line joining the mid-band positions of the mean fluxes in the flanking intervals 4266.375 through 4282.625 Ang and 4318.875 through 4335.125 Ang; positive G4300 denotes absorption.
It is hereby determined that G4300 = 5.6 Ang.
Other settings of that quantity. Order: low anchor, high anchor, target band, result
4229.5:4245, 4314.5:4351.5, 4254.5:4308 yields 6.9 Ang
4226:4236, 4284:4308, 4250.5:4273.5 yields -1.5 Ang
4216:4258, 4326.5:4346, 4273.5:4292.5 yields 1.7 Ang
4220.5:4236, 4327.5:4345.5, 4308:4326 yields 0.9 Ang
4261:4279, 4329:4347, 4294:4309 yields 3.4 Ang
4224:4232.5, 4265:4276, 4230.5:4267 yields -1.6 Ang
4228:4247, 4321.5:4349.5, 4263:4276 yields 0.7 Ang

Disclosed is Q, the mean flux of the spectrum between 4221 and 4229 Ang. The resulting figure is 0.972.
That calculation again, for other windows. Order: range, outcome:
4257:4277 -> 1.01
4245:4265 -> 1.01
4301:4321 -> 0.917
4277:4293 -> 0.957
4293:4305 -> 0.857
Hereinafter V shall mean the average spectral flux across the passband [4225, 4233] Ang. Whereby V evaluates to 0.986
